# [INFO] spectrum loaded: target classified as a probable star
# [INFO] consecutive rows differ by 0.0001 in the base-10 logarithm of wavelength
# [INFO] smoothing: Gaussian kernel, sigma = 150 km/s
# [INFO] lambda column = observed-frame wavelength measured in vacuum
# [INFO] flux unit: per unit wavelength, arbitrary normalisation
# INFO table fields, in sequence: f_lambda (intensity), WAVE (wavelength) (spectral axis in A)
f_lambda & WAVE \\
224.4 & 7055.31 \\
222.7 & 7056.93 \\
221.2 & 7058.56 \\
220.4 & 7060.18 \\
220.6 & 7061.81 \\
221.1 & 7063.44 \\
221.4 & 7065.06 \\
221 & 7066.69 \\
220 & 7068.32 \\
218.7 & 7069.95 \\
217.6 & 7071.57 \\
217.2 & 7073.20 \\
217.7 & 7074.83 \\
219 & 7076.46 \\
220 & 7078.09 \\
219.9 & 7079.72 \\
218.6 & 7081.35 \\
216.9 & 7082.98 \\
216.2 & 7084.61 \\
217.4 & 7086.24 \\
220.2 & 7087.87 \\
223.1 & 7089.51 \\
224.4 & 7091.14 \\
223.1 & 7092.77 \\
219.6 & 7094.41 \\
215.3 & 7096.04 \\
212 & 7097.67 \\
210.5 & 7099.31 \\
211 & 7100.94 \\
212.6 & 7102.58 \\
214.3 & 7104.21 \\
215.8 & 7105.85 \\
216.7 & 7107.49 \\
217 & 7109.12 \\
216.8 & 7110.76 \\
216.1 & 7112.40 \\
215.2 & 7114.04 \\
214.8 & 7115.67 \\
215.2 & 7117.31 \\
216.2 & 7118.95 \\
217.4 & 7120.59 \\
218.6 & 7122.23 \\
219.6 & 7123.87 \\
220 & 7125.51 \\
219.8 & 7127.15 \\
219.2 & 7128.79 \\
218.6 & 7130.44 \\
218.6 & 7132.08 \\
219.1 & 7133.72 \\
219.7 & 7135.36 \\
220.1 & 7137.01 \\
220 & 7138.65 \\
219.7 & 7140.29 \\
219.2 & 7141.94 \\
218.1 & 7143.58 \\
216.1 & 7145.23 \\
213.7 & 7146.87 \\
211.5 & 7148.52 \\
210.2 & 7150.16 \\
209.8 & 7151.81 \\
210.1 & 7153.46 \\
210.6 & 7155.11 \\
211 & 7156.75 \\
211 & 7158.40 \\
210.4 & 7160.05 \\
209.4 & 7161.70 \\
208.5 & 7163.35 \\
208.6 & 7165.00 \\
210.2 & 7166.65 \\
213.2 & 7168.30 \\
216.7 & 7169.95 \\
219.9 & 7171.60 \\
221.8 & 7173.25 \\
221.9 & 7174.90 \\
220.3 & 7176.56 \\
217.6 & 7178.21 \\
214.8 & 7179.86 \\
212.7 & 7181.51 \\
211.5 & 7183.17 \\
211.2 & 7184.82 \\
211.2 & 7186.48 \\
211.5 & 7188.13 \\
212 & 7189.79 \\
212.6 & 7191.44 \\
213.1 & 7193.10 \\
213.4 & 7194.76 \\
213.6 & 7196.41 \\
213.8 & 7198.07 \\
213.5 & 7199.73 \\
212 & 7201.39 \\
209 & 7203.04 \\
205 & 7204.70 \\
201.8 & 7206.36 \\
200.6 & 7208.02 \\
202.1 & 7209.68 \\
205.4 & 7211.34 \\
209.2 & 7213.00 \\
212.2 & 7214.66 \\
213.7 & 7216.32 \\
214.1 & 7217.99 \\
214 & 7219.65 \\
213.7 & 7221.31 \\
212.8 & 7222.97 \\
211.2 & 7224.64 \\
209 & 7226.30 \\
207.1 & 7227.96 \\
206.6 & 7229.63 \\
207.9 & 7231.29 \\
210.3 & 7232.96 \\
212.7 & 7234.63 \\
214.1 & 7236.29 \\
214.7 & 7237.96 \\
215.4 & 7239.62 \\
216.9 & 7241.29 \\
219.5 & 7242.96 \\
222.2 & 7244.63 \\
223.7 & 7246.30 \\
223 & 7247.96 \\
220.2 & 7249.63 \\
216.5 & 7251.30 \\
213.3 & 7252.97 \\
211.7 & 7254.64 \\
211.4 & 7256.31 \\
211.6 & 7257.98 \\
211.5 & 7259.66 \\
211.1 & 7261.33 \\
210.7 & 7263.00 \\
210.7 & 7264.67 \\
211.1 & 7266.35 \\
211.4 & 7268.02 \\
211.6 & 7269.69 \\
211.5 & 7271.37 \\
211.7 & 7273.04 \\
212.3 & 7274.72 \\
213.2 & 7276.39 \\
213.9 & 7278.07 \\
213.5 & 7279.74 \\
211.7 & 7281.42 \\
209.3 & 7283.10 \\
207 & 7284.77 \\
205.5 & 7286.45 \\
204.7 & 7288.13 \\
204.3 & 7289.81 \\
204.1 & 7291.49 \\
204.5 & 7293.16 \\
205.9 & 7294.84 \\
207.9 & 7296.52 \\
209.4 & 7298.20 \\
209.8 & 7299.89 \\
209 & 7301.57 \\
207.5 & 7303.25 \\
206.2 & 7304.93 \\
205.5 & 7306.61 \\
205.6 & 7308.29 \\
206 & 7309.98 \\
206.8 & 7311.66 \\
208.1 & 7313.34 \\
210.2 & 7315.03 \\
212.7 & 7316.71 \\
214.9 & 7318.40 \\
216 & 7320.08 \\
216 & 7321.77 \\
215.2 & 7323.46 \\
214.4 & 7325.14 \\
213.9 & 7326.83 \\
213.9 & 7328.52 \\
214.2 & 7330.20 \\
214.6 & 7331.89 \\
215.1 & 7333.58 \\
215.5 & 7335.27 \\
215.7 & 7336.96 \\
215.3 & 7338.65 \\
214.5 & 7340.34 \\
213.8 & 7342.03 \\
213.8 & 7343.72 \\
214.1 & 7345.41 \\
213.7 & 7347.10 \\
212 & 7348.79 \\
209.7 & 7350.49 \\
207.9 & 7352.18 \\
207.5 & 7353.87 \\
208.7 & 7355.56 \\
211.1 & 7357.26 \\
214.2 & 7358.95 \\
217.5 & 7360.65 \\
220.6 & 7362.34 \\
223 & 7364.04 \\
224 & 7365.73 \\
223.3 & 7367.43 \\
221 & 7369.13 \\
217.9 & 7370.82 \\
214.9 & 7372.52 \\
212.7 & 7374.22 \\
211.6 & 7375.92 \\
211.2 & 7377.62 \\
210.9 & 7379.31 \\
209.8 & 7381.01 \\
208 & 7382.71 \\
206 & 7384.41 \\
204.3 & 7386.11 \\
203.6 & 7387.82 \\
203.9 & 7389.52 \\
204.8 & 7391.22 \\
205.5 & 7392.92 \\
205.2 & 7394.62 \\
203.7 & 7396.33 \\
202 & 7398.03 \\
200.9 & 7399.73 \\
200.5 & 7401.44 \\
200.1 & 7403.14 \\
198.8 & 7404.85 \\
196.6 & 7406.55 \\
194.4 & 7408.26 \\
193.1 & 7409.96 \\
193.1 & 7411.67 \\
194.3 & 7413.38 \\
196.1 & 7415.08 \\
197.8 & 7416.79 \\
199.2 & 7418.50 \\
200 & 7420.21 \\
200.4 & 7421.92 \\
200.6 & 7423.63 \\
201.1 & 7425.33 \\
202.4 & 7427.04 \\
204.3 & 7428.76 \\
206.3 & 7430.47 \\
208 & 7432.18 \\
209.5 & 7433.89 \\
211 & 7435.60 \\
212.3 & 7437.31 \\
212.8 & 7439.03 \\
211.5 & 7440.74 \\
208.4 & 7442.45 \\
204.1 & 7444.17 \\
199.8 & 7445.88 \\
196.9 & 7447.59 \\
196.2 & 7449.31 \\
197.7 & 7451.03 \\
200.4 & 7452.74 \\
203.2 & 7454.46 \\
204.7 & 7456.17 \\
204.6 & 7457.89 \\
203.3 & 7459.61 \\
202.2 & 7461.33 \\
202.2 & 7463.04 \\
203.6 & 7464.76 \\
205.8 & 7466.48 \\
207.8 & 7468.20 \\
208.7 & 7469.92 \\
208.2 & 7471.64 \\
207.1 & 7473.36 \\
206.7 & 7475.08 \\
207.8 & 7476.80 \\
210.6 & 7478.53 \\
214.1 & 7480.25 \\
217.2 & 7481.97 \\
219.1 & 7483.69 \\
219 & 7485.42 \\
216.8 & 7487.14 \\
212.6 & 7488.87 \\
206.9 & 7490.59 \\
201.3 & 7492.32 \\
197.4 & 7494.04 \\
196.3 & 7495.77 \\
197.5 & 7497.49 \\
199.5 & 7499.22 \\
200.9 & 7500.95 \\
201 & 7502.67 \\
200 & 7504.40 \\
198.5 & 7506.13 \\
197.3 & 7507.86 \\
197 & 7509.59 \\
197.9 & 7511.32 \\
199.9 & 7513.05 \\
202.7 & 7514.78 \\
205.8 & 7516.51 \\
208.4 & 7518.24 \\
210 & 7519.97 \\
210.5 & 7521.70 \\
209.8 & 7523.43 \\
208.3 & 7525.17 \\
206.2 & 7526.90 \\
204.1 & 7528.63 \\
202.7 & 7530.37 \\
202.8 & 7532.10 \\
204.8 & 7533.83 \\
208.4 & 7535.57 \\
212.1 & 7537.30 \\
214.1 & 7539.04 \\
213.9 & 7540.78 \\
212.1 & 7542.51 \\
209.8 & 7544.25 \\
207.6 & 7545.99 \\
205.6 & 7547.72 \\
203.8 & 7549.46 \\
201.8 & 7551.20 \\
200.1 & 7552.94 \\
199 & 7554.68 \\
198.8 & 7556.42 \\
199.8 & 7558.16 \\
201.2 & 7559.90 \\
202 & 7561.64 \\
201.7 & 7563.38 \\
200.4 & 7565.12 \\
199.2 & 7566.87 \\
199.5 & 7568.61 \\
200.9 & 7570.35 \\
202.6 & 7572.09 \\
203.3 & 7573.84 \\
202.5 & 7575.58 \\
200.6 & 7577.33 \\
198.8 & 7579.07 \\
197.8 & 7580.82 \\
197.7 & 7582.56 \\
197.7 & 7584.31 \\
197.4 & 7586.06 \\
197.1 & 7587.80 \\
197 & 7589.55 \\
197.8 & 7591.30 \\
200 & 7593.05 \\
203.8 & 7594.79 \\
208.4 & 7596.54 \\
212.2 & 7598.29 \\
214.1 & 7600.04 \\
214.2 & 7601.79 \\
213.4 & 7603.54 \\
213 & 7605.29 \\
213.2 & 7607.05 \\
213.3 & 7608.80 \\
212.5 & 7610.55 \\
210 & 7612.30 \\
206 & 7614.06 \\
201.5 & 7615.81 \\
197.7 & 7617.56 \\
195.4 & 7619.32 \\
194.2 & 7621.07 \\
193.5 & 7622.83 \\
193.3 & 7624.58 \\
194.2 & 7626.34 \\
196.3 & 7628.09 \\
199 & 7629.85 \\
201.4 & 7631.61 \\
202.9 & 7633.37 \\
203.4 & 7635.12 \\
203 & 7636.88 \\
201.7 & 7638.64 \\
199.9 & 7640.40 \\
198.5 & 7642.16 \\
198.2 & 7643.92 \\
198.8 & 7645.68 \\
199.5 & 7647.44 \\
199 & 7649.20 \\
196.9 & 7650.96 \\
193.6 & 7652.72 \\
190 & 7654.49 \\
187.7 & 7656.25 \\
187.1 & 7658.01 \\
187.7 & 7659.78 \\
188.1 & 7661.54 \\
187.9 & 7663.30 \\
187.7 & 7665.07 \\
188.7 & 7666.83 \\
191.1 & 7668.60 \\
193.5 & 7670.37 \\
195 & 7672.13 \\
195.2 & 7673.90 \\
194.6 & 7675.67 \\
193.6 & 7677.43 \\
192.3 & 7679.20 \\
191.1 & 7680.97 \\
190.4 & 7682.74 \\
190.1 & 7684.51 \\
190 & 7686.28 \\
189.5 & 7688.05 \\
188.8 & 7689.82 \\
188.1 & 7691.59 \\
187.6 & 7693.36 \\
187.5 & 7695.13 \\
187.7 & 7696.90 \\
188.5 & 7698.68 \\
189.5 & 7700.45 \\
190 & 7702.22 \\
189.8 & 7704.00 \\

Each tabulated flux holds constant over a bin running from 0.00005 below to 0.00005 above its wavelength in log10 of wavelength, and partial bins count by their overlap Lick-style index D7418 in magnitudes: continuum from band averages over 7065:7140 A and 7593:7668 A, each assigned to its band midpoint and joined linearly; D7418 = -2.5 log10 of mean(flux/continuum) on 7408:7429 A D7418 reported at 0.05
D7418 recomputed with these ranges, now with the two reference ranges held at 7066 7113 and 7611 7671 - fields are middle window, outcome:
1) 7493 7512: 0.016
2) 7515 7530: -0.036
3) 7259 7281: -0.007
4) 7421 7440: -0.010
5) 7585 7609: -0.046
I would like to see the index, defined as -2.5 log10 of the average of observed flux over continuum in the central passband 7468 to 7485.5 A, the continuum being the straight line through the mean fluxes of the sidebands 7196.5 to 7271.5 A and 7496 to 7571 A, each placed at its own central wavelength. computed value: -0.031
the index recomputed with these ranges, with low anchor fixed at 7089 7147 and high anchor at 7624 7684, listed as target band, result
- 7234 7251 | -0.03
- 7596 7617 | -0.08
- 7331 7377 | -0.04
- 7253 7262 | 0.00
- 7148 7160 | 0.03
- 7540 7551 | -0.05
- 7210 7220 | 0.01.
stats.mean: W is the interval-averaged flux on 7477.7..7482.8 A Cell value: 214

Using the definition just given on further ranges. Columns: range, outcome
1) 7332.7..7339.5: 215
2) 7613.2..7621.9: 199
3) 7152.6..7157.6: 211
